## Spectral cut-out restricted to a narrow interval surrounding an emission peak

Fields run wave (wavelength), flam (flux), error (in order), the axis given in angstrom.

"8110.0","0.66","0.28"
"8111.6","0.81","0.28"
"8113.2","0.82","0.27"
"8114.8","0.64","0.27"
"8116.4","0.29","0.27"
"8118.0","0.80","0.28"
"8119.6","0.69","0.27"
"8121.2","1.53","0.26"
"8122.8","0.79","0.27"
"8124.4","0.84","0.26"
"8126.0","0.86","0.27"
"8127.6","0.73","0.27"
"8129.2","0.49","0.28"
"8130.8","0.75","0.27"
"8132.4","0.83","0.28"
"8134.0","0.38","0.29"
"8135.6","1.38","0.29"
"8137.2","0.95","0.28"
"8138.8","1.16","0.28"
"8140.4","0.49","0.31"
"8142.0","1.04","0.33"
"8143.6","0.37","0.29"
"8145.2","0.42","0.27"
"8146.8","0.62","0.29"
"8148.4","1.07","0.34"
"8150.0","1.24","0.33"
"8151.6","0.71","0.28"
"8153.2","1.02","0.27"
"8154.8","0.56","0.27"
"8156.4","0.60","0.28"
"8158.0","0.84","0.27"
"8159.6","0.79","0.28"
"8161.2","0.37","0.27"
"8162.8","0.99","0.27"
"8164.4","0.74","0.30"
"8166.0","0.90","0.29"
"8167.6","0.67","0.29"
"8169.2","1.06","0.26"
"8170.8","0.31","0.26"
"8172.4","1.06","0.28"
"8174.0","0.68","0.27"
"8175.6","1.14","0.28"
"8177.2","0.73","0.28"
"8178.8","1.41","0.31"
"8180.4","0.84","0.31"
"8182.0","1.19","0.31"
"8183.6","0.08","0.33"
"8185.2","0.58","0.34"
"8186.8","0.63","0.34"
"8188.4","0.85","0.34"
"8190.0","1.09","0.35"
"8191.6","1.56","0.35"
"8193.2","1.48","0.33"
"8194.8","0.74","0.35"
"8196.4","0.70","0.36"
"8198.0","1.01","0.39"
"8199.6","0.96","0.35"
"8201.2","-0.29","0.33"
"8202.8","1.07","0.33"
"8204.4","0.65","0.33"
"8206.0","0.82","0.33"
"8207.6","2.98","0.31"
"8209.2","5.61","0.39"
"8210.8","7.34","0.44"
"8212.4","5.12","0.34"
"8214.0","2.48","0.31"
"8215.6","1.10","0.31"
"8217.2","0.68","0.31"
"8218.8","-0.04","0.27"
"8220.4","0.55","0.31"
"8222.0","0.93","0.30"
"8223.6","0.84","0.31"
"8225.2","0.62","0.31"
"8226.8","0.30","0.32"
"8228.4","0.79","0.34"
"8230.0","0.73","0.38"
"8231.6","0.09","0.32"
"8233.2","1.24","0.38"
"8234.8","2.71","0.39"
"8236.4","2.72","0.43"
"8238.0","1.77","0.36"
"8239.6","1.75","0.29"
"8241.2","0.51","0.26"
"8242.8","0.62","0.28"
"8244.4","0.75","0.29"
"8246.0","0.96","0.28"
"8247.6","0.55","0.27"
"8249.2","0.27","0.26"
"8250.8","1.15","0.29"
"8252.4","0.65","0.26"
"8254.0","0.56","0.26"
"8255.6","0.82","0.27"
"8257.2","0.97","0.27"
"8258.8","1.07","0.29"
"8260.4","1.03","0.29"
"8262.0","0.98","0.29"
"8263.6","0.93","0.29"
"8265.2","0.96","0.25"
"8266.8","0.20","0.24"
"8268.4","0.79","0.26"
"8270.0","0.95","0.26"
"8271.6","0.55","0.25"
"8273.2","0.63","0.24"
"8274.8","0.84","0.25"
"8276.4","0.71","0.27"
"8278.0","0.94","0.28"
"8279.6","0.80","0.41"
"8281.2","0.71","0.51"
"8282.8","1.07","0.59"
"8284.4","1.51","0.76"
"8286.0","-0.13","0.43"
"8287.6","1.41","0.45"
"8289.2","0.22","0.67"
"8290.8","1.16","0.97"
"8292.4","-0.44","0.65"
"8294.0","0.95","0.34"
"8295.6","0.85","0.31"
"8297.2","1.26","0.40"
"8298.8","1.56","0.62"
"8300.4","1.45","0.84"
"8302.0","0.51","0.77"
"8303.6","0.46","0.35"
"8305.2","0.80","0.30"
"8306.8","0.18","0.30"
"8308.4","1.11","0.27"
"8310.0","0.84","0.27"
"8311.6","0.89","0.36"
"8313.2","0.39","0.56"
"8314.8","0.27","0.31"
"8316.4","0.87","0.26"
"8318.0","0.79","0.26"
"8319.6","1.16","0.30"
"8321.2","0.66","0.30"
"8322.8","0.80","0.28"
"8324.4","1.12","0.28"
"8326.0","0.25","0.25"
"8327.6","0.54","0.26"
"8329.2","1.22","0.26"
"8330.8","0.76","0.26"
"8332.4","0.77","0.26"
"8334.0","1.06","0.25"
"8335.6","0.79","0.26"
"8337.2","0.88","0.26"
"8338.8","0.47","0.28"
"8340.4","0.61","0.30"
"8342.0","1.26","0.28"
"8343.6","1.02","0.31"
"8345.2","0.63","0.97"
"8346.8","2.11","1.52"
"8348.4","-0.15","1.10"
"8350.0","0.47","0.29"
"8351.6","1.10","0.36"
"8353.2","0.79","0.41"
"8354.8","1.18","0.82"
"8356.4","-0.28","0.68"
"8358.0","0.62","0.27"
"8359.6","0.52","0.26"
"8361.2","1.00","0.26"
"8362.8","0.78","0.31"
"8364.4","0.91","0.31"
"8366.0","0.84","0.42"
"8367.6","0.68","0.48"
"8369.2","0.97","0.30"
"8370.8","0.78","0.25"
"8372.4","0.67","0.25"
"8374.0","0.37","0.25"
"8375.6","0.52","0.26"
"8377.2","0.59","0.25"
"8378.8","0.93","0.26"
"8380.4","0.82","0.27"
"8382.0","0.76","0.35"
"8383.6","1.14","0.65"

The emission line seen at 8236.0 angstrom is [N II] 6583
